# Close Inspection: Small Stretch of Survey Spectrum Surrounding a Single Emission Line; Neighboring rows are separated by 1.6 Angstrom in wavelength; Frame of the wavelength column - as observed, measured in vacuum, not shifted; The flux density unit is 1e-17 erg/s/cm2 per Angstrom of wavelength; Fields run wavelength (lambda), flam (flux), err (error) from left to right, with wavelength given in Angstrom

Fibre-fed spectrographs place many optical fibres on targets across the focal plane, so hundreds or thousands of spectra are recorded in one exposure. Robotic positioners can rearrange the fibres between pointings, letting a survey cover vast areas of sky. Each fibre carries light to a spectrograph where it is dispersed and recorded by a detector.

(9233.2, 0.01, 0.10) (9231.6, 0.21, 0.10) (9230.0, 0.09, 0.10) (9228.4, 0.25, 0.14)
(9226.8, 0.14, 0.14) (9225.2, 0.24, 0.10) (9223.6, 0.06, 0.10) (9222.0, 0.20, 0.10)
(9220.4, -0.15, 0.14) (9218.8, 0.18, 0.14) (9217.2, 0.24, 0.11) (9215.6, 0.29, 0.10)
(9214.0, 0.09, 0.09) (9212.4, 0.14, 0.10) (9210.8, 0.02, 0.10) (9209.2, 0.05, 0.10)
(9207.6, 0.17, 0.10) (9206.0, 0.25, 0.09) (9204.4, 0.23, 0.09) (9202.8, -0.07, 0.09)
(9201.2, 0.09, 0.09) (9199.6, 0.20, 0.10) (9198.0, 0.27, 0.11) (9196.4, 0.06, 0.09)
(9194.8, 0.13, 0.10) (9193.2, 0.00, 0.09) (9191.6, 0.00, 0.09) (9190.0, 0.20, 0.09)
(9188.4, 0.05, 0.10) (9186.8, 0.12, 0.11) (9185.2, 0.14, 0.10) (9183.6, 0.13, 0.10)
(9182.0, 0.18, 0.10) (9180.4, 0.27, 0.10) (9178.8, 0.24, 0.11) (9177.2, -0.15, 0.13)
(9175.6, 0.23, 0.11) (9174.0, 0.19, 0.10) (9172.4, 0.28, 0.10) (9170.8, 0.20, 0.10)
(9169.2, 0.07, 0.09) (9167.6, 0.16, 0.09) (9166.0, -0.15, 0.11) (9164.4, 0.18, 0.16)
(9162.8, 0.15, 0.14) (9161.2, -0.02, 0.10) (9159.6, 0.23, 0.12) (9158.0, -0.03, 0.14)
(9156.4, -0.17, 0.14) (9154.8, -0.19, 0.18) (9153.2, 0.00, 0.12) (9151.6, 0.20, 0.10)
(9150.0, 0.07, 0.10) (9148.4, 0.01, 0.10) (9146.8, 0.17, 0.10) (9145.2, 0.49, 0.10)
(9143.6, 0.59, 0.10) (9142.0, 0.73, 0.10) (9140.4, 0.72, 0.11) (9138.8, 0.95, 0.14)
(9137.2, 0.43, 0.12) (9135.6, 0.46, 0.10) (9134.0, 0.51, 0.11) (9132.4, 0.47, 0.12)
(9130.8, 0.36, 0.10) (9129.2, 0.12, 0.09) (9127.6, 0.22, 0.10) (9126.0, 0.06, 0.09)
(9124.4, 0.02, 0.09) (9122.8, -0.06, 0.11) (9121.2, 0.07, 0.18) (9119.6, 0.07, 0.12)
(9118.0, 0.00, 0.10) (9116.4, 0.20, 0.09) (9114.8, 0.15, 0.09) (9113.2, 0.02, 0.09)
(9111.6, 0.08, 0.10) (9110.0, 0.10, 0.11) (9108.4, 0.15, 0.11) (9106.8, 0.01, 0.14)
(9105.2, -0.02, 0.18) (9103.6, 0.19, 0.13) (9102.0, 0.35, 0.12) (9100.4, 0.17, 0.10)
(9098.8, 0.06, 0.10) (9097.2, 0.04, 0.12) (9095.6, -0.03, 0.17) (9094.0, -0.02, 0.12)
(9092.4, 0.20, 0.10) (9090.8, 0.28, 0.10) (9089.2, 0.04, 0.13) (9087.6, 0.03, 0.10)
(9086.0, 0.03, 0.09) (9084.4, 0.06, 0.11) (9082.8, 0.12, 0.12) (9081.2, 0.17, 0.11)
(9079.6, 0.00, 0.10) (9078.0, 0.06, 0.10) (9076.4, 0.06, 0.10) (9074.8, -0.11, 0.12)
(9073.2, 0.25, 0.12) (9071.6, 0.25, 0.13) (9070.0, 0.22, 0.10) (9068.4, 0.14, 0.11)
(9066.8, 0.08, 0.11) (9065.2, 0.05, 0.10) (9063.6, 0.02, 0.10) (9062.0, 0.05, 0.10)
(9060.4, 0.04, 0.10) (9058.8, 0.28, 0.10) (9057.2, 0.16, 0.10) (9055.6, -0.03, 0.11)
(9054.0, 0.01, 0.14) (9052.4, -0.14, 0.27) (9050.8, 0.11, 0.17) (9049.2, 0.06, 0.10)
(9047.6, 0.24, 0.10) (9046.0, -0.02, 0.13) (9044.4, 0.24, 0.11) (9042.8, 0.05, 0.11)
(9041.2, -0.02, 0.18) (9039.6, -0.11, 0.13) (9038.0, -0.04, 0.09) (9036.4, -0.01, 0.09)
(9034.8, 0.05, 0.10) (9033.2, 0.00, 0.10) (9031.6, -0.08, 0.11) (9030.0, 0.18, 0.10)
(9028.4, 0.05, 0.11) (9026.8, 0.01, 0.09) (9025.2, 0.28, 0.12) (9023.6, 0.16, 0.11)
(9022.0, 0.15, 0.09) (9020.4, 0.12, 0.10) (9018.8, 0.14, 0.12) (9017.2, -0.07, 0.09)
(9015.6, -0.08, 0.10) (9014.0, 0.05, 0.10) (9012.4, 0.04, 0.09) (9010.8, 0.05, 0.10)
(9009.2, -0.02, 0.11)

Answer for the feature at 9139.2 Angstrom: [O II] 3727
